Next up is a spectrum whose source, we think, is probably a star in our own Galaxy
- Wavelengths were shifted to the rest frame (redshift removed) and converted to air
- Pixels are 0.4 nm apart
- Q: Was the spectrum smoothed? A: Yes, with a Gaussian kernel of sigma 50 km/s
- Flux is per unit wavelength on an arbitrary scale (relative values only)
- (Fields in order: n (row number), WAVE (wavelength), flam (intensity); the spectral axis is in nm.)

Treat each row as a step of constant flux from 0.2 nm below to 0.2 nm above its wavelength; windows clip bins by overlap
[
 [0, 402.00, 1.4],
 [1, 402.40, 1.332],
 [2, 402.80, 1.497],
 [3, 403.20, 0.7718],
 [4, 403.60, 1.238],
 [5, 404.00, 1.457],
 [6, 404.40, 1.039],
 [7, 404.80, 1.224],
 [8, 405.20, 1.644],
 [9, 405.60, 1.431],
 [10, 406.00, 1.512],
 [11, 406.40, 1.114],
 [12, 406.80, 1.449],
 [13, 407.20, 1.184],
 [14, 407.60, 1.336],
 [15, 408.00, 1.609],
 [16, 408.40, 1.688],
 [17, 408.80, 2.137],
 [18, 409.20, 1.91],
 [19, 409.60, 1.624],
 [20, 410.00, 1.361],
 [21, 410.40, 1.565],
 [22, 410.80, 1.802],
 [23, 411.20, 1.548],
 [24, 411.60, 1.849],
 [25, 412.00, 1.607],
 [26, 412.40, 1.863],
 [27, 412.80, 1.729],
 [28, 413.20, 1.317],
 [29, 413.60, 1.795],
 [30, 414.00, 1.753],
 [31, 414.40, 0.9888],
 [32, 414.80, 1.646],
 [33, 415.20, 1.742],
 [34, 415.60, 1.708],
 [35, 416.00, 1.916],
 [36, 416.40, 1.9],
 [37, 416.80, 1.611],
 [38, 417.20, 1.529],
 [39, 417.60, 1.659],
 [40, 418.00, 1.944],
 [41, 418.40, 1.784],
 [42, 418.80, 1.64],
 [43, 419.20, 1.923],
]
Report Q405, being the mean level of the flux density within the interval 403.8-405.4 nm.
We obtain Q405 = 1.34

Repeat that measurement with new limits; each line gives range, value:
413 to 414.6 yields 1.46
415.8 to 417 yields 1.81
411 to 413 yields 1.72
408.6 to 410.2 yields 1.76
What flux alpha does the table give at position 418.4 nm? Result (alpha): 1.784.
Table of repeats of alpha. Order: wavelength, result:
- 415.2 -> 1.742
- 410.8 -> 1.802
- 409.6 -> 1.624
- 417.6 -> 1.659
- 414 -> 1.753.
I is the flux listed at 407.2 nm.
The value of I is 1.184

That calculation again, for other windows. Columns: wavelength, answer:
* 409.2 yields 1.91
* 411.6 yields 1.849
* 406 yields 1.512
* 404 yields 1.457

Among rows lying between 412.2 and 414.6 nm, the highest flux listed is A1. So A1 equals 1.863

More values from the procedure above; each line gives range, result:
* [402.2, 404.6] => 1.497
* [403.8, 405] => 1.457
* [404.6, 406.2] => 1.644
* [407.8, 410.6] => 2.137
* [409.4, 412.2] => 1.849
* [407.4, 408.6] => 1.688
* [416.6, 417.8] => 1.659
